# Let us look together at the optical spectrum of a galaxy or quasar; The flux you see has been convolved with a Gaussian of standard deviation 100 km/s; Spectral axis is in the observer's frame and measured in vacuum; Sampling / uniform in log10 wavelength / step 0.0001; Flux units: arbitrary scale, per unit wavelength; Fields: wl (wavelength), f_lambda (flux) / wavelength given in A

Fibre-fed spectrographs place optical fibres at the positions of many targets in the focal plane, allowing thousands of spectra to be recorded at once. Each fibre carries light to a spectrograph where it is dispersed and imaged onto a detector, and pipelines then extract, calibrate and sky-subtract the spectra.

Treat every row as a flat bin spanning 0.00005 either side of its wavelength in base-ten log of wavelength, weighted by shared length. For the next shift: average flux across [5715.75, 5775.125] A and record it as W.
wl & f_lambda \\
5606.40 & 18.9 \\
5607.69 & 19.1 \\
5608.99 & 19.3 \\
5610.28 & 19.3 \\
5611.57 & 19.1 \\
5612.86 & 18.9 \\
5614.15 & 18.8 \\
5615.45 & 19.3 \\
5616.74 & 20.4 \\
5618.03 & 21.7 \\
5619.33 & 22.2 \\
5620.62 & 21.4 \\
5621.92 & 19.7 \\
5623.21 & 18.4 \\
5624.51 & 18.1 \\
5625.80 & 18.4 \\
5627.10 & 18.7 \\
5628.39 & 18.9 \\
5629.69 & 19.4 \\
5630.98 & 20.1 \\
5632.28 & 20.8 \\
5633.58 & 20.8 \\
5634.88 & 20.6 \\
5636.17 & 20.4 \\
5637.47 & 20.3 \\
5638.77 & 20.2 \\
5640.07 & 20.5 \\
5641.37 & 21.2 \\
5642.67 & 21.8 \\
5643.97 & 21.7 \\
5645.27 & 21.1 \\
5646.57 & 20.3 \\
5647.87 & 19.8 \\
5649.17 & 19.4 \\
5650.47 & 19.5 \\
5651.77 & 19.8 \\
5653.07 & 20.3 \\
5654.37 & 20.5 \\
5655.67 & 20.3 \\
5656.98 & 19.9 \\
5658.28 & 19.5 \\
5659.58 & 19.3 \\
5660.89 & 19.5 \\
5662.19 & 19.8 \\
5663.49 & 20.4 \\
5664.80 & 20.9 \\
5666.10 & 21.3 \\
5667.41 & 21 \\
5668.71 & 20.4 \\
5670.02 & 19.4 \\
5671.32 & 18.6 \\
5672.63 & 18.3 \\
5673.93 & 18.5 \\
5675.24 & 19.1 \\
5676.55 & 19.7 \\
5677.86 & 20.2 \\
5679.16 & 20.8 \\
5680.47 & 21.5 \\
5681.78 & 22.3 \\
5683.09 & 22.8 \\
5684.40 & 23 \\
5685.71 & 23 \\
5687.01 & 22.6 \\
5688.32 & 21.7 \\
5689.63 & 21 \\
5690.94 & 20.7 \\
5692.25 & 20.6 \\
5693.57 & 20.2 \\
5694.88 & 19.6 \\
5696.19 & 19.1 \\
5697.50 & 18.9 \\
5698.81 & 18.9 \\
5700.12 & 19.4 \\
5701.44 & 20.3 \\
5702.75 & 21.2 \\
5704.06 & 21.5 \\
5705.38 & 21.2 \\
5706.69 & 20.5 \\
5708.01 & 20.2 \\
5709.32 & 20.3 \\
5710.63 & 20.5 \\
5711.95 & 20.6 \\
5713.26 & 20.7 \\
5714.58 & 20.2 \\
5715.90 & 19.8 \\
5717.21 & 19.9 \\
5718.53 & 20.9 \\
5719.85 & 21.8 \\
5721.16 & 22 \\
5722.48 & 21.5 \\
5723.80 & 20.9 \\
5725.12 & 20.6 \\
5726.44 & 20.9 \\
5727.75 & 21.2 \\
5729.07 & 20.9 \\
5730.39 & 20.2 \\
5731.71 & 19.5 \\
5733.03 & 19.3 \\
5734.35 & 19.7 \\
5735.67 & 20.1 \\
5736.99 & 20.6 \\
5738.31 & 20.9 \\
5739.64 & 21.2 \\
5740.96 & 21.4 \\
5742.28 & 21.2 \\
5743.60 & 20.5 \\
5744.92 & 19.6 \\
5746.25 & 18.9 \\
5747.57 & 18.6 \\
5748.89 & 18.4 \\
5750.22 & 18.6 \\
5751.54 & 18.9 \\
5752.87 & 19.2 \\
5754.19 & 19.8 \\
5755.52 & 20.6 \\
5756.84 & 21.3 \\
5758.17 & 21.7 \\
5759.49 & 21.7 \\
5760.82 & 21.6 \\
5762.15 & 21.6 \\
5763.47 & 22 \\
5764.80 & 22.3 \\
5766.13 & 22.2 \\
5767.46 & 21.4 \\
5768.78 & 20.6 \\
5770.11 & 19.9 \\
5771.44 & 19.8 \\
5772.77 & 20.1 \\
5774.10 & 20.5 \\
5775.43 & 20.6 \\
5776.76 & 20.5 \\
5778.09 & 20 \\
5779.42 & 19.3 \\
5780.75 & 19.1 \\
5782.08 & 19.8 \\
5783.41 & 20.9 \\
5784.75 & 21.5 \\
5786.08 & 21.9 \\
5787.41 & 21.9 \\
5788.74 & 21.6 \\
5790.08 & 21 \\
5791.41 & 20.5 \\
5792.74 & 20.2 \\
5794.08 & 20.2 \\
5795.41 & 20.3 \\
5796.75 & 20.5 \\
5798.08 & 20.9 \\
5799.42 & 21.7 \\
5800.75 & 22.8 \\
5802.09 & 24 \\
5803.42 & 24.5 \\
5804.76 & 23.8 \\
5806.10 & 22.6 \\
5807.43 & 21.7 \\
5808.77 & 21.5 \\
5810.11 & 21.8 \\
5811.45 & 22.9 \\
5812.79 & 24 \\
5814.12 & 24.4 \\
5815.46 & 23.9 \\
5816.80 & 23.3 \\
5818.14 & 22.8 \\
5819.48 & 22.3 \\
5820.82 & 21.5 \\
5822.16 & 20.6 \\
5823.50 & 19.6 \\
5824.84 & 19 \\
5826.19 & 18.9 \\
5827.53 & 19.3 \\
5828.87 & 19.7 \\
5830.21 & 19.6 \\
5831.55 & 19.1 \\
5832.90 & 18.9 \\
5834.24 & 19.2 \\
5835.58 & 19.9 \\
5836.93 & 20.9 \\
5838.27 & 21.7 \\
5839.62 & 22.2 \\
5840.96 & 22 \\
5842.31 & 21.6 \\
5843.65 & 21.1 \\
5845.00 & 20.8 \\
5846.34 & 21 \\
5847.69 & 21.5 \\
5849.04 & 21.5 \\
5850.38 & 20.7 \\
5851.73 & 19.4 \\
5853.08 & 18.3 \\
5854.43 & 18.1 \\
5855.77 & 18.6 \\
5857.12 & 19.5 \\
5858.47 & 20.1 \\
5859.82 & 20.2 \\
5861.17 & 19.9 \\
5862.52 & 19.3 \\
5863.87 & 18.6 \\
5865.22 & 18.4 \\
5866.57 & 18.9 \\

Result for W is 20.5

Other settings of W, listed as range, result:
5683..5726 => 20.8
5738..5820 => 21.2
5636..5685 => 20.3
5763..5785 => 20.6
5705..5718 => 20.4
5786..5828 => 21.8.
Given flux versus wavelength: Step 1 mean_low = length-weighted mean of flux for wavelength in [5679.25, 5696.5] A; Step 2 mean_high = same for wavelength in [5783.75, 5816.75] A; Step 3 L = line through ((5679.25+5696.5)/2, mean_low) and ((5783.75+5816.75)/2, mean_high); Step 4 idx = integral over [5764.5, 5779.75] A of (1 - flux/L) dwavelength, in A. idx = 0.9 A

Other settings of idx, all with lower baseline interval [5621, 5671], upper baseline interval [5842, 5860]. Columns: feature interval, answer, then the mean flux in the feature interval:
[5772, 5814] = -2.7 A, 21.4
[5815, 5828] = -0.6 A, 21.1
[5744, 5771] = -0.4 A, 20.4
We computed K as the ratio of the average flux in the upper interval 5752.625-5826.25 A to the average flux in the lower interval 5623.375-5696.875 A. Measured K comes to 1.1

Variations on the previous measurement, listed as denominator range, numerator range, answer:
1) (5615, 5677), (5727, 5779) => 1.02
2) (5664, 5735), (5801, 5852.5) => 1.04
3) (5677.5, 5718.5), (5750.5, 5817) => 1.03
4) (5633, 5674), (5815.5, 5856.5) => 1.01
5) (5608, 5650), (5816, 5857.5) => 1.02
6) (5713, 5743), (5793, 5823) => 1.08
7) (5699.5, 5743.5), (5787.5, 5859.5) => 1.02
